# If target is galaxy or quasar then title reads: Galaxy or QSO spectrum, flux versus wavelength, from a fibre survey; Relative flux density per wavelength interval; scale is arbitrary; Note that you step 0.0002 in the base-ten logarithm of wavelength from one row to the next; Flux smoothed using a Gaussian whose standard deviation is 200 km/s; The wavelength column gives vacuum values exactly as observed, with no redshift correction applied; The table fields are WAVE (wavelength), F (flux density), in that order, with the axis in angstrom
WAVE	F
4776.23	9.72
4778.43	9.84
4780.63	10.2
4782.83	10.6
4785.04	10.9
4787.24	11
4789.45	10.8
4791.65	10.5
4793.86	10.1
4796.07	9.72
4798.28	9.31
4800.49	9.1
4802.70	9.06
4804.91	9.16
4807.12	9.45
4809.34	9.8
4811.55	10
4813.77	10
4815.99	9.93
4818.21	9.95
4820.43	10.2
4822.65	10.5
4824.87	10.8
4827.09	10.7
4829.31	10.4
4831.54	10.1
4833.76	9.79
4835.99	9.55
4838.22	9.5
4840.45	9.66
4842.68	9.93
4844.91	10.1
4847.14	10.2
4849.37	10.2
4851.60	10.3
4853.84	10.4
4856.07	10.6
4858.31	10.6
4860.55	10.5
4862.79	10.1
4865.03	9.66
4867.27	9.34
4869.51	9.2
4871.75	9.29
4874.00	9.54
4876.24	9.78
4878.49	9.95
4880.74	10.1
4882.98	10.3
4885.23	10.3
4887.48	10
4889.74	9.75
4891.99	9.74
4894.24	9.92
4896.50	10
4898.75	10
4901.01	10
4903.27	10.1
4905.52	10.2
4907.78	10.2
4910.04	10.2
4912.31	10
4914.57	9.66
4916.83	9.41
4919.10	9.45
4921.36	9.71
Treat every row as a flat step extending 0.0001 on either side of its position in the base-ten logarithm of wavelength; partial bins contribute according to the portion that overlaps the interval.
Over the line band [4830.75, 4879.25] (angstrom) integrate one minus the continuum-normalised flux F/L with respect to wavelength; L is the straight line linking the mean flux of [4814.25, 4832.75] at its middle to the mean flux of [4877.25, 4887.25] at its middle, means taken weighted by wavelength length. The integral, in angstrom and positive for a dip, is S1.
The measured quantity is 1.4 angstrom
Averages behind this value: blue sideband 10.3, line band 9.92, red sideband 10.1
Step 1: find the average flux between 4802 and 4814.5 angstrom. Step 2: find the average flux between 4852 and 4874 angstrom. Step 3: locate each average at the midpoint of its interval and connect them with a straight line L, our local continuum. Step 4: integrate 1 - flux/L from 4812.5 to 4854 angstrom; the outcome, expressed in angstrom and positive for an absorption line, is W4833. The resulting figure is -1.53 angstrom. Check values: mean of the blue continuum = 9.58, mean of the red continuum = 9.95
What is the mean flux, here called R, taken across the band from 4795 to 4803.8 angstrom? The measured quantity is 9.3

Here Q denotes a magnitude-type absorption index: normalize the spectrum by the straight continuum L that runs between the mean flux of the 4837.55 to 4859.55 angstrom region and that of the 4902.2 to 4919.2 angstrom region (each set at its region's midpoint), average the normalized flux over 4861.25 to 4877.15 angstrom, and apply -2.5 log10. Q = 0.056 mag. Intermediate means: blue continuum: 10.2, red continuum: 9.93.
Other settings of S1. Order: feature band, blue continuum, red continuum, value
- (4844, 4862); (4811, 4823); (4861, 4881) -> -1.03 angstrom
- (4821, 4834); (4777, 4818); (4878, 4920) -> -0.58 angstrom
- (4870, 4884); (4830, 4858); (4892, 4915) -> 0.34 angstrom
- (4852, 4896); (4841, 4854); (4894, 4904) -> 0.51 angstrom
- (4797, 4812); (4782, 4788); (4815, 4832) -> 1.68 angstrom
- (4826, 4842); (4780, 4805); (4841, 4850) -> 0.19 angstrom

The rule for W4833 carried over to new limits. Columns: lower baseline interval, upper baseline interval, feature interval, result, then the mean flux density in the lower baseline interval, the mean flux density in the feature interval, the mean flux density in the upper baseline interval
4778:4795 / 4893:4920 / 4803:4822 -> 1.1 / 10.5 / 9.79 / 9.93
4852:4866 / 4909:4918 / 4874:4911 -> -0.1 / 10.3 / 10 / 9.8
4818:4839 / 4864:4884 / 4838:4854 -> -0.1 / 10.2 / 10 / 9.68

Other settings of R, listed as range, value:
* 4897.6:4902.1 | 10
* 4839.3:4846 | 9.89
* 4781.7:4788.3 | 10.8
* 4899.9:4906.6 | 10.1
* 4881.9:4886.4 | 10.3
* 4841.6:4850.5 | 10.1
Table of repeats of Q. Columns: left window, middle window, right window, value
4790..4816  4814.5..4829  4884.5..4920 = -0.07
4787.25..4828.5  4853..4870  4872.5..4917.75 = -0.01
